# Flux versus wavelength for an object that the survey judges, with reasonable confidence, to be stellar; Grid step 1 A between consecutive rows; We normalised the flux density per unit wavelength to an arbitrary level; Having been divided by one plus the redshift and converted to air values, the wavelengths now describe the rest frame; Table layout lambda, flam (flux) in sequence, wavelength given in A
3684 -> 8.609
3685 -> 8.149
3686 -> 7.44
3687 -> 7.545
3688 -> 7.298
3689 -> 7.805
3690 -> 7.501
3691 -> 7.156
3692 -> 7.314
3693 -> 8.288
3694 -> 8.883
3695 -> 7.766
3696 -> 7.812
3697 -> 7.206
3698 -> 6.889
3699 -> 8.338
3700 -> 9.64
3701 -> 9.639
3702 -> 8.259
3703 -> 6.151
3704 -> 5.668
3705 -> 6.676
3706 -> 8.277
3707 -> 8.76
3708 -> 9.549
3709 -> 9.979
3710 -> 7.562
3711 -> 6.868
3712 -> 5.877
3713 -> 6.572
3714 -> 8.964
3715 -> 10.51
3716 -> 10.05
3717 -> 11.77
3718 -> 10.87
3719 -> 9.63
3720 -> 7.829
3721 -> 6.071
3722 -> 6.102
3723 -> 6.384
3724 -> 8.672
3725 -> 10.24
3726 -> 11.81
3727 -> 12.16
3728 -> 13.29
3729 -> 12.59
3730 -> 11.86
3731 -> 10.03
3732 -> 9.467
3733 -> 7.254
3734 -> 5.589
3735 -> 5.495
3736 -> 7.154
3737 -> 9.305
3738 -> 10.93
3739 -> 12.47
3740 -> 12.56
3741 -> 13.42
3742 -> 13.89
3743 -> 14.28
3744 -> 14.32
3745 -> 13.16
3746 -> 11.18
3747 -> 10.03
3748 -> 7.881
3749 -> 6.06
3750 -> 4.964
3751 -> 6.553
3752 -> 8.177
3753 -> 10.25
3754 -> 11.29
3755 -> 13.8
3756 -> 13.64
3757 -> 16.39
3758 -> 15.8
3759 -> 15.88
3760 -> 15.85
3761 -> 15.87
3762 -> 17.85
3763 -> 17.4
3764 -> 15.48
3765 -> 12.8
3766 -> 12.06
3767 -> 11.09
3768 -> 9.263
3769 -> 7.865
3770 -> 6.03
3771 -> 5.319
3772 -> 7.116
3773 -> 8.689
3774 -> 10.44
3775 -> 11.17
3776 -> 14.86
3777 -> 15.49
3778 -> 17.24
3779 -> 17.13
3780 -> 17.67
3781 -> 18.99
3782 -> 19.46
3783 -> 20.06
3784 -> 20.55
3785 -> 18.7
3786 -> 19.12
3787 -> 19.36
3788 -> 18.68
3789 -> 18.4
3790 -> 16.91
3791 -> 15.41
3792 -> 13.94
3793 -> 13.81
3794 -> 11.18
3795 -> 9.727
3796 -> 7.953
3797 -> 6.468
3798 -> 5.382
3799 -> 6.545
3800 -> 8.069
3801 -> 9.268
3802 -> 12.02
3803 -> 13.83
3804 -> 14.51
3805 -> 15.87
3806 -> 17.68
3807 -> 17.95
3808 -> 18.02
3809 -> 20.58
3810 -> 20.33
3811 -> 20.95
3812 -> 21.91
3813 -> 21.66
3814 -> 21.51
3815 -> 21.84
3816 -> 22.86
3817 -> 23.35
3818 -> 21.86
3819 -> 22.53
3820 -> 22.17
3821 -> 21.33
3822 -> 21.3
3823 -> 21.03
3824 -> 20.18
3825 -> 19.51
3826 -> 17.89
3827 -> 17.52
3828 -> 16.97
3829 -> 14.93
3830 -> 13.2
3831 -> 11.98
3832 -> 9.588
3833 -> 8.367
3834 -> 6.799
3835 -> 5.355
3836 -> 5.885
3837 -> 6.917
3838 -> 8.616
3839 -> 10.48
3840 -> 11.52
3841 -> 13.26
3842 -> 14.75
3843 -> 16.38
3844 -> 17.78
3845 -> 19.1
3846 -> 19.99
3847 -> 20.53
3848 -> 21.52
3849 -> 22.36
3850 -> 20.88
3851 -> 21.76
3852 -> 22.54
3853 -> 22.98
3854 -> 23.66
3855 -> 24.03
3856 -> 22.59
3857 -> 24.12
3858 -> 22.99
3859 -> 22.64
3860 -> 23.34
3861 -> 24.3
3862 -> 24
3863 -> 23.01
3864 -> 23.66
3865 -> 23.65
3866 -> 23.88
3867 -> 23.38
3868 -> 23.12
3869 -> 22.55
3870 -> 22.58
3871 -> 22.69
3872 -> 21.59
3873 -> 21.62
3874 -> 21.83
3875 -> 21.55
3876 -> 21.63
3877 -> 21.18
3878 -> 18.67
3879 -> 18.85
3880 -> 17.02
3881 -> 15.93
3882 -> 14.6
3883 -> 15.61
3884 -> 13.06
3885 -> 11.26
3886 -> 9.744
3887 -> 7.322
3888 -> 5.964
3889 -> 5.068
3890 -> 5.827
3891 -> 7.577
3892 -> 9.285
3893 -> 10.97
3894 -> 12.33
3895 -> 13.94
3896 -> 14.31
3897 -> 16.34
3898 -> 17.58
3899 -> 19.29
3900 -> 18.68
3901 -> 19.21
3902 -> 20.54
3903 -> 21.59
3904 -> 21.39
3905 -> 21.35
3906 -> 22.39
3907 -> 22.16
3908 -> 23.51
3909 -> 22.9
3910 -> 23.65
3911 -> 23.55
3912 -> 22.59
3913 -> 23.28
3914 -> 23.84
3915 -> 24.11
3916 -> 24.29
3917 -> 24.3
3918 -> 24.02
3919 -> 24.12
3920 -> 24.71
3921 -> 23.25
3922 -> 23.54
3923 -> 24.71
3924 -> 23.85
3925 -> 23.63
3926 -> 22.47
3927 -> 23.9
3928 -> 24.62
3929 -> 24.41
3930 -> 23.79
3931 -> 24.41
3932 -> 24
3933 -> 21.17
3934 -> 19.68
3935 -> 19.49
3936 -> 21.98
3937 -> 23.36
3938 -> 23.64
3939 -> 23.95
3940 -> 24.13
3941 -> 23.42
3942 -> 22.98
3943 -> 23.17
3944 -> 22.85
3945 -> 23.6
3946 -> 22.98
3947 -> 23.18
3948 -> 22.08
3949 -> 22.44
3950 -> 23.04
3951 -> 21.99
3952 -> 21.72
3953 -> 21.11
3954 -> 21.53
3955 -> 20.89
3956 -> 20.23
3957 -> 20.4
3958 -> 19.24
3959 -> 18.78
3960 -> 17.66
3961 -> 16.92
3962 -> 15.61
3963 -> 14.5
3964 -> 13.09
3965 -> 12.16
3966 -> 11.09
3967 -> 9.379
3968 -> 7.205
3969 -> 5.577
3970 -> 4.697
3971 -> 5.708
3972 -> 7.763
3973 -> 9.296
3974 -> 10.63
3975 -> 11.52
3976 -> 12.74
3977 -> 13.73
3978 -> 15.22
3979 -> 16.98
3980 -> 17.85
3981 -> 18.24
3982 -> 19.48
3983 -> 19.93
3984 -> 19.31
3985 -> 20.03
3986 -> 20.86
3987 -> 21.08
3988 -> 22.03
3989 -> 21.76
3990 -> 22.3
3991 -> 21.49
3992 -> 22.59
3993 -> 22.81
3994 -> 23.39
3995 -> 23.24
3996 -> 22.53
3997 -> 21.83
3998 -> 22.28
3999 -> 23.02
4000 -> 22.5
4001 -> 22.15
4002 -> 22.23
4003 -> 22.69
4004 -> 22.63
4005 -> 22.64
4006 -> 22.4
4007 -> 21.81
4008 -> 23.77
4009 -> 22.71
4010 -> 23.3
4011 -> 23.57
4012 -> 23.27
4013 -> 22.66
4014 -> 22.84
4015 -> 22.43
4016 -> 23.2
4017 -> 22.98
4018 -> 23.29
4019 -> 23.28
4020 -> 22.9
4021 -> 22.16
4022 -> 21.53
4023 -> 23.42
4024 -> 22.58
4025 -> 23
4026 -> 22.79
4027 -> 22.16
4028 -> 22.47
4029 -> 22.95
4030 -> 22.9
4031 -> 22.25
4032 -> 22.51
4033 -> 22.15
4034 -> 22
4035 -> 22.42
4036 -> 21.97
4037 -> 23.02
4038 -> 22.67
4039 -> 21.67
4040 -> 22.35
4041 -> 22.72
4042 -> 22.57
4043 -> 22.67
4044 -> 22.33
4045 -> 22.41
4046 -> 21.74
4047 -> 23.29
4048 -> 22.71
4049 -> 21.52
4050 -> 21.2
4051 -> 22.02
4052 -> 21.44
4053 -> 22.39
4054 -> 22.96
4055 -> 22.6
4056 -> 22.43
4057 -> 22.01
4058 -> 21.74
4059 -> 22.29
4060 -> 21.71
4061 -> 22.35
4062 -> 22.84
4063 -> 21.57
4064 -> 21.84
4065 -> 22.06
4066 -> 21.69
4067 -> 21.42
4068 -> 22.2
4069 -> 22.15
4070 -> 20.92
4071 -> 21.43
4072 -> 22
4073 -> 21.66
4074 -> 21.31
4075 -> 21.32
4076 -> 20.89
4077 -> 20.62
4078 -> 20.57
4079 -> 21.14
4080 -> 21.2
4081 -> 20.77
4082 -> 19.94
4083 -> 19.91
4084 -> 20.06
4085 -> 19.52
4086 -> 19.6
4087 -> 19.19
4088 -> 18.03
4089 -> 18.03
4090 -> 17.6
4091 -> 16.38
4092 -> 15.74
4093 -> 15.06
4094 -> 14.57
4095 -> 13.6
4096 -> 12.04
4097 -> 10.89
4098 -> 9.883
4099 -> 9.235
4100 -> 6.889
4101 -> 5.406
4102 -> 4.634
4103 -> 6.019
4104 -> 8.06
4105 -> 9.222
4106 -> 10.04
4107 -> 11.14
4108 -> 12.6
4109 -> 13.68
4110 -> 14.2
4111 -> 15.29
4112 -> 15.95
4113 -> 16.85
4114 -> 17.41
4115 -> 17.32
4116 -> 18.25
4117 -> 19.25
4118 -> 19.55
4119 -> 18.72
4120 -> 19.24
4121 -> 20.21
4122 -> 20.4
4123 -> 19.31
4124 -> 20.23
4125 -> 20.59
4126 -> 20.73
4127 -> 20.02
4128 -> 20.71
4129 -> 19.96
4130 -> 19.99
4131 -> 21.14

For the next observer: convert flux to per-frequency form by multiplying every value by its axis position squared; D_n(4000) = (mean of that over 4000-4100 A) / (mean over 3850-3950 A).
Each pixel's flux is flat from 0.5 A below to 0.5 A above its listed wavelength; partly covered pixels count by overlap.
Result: 1.1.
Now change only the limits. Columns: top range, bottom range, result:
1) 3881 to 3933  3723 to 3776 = 1.87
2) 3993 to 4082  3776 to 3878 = 1.38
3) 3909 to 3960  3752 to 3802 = 1.84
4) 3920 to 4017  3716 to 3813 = 1.76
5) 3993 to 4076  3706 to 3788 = 2.23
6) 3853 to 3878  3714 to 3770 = 2.22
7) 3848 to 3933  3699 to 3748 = 2.32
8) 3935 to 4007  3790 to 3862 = 1.22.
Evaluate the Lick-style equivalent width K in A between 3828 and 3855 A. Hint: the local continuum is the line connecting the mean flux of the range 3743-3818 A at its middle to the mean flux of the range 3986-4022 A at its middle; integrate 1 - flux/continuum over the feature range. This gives 2.2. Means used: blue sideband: 14.2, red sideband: 22.6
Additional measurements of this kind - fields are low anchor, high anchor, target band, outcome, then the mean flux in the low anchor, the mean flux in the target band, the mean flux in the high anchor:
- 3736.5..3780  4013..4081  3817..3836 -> -2.4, 12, 16.2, 22.2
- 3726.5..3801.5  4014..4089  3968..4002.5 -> 3.6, 12.3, 17.7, 21.9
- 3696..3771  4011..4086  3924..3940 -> -4.9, 10.1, 23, 22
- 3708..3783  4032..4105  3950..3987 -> 2.7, 11.2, 15.5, 19.3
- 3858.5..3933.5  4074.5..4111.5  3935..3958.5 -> -4.5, 20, 22.3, 14.9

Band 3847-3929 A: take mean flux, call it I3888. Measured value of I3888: 20.1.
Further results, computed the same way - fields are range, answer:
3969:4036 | 20.4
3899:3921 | 22.6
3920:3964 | 21.9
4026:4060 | 22.3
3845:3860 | 22.3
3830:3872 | 18.5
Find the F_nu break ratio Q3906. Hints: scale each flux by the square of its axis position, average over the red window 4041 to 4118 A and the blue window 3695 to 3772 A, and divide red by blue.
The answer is 2.16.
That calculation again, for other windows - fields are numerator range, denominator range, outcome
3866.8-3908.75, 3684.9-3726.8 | 2.28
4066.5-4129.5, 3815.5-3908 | 1.08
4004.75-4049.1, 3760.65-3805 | 1.91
